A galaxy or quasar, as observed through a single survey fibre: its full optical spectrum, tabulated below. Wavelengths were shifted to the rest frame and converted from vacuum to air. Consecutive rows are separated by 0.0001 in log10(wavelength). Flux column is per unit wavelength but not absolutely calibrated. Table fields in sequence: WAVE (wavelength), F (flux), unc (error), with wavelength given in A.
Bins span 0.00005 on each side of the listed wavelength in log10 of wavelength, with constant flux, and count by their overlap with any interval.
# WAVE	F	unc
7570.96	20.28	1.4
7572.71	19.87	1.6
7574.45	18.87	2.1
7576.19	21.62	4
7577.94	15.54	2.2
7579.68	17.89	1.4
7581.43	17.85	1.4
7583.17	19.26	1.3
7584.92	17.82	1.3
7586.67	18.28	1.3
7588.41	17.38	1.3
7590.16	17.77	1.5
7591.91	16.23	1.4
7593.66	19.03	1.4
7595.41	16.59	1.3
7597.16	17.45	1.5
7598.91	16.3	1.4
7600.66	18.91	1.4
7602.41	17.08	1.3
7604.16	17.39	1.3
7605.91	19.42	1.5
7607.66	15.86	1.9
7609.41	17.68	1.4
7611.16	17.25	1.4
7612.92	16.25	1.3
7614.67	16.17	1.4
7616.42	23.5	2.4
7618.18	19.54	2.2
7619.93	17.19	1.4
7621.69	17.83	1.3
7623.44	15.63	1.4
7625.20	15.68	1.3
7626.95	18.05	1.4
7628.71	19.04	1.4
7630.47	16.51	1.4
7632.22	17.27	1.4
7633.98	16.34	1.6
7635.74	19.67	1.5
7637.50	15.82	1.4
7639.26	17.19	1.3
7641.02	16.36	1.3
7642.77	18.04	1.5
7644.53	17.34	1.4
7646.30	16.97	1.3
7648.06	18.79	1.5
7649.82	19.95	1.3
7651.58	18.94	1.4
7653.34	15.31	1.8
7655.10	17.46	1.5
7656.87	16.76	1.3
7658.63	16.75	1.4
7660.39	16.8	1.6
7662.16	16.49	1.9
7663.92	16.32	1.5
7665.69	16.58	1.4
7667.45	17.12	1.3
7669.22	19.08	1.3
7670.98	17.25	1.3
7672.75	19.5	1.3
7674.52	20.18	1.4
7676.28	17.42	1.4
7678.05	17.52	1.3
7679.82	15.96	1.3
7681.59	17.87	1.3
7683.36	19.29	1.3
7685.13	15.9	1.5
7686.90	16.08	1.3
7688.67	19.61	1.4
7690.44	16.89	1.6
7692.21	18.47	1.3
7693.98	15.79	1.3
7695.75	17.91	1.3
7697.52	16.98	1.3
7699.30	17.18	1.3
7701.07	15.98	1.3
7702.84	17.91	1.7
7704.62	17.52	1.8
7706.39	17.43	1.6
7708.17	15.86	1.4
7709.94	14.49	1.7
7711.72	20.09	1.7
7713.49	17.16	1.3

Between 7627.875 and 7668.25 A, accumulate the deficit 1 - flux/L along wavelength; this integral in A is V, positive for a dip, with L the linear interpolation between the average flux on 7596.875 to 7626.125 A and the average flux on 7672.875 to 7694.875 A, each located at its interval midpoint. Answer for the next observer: 0.76 A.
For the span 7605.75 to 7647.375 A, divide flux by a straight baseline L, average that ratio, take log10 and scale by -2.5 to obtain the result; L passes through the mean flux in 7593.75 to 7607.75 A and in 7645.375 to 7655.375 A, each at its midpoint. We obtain 0.02 mag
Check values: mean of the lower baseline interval 17.6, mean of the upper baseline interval 17.9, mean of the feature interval 17.5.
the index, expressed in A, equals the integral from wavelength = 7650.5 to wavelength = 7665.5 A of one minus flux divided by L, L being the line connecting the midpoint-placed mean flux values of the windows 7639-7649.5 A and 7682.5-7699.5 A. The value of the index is 0.6 A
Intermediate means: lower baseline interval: 17.6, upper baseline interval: 17.4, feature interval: 16.9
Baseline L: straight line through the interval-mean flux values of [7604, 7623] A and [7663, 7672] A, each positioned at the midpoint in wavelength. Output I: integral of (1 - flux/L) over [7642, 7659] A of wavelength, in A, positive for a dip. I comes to -0.1 A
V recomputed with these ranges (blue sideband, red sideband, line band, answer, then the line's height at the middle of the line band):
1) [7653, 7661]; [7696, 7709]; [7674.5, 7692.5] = -0.8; 16.9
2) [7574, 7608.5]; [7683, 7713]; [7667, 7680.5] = -0.5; 17.4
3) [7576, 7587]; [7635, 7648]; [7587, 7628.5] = 0.5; 17.8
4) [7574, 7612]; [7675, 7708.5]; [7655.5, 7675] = -0.1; 17.4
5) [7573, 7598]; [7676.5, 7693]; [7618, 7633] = 0.4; 17.8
